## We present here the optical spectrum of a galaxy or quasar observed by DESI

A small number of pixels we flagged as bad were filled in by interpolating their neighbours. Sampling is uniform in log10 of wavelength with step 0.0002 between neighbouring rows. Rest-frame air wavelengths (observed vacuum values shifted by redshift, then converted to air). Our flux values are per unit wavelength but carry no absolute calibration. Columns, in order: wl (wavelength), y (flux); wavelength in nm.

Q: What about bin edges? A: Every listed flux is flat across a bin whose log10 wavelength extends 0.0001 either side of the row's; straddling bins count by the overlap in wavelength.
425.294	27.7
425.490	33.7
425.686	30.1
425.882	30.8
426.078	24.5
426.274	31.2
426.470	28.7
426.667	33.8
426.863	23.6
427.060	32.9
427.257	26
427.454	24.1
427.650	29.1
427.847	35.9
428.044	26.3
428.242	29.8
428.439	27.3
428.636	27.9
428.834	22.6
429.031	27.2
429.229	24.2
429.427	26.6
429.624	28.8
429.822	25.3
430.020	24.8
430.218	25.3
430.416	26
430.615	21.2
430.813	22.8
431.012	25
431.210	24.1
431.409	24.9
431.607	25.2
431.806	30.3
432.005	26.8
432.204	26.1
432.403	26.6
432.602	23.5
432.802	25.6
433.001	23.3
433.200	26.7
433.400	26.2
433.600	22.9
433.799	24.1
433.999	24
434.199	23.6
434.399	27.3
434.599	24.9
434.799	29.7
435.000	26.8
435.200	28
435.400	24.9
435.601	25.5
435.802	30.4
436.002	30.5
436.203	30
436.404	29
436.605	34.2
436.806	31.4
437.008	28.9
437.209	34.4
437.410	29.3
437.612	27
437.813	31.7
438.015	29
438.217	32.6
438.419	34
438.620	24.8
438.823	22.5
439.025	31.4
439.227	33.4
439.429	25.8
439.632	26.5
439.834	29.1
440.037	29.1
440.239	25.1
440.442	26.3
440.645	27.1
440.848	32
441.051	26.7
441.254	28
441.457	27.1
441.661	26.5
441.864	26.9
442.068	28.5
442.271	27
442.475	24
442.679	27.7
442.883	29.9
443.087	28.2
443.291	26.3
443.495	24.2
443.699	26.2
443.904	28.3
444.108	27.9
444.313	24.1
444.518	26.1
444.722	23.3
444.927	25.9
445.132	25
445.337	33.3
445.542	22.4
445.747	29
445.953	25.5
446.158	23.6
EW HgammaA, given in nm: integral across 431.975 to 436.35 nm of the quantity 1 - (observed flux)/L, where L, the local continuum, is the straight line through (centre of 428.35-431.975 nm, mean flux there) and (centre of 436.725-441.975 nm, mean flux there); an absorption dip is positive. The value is 0.11 nm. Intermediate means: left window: 25.5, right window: 28.7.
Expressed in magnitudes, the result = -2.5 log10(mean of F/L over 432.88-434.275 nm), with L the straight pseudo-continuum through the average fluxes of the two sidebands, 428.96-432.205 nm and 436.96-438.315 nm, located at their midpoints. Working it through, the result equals 0.133 mag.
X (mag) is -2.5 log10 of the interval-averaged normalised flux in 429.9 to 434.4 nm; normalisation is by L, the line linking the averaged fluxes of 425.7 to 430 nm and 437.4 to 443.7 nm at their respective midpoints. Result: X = 0.12 mag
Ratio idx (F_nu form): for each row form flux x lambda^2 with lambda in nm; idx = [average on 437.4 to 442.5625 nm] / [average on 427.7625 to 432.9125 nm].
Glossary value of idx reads 1.13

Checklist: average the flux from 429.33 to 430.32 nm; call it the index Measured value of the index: 26.2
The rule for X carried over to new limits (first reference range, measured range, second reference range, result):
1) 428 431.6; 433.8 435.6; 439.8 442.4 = 0.02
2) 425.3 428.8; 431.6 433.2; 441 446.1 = 0.09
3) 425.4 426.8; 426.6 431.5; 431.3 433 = 0.06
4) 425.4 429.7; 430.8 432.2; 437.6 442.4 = 0.10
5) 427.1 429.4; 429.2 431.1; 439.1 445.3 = 0.10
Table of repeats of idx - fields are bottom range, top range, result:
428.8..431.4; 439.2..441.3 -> 1.17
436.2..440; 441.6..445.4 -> 0.92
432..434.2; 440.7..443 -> 1.15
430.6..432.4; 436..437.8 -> 1.23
